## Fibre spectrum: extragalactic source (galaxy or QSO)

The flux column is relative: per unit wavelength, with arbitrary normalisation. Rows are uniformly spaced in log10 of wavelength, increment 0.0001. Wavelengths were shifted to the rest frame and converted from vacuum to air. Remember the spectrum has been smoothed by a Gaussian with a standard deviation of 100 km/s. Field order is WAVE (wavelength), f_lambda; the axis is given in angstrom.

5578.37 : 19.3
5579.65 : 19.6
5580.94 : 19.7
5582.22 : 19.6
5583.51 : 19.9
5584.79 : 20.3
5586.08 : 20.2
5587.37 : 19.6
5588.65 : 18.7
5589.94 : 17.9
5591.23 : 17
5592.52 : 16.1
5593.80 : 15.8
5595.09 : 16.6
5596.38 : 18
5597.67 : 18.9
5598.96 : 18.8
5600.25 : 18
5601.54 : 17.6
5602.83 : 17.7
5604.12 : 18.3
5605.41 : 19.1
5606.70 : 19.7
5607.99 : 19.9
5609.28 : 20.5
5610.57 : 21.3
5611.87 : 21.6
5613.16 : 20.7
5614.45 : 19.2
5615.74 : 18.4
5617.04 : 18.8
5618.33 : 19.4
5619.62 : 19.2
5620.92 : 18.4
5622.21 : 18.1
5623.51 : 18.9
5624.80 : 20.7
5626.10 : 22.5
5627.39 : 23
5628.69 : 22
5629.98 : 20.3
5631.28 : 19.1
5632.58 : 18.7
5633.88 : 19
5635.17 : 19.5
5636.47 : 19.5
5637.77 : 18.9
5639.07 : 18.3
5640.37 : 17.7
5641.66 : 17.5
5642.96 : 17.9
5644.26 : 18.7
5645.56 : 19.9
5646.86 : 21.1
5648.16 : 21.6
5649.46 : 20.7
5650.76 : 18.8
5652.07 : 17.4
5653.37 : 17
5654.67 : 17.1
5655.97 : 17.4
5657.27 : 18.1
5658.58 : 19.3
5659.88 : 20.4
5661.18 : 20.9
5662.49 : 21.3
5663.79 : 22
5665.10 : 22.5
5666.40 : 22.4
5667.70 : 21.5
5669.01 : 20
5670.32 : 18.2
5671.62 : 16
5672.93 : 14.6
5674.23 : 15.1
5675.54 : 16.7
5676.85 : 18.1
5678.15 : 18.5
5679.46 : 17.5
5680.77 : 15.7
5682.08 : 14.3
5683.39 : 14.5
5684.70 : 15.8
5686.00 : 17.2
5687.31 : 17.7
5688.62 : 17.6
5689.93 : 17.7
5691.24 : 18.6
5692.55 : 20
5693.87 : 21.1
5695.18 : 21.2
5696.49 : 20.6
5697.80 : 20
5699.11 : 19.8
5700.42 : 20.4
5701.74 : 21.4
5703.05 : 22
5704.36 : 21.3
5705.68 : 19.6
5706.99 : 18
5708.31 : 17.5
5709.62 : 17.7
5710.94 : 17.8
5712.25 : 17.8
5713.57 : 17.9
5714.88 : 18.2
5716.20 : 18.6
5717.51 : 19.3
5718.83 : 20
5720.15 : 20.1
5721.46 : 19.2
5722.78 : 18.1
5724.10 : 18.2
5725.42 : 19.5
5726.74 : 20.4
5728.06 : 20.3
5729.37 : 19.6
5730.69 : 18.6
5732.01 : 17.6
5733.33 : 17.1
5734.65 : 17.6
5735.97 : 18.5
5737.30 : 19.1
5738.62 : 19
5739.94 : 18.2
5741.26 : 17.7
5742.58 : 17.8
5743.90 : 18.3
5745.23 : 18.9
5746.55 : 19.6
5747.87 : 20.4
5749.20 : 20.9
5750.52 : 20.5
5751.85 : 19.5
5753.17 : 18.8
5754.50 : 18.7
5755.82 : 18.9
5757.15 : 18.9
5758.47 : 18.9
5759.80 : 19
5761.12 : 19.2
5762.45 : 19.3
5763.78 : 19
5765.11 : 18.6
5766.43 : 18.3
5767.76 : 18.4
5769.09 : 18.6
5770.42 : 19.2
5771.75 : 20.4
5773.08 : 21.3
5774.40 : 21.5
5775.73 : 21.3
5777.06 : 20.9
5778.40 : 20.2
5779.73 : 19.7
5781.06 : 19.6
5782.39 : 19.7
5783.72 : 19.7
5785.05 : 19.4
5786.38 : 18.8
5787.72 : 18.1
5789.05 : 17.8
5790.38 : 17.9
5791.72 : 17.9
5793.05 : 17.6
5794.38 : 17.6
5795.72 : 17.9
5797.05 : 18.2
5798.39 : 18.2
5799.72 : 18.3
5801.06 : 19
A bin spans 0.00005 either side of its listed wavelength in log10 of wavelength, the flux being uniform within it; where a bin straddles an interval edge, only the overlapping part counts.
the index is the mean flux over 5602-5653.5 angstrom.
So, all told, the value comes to 19.5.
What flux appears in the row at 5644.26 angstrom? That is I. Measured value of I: 18.7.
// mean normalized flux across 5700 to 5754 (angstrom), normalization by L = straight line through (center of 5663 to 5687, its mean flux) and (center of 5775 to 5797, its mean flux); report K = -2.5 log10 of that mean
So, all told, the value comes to -0.039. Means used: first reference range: 17.8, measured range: 19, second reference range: 19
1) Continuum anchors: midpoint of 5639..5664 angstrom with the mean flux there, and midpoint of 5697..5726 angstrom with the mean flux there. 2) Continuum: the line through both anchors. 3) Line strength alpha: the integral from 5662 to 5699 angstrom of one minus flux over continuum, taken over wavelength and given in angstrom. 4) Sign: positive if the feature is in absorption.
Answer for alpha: 1.4 angstrom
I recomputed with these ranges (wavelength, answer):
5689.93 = 17.7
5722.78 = 18.1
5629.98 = 20.3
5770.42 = 19.2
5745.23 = 18.9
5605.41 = 19.1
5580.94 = 19.7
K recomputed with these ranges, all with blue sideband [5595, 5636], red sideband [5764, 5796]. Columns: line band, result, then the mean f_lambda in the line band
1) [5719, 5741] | 0.03 mag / 18.8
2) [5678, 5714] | 0.05 mag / 18.5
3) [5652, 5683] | 0.06 mag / 18.4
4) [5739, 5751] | 0.01 mag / 19.1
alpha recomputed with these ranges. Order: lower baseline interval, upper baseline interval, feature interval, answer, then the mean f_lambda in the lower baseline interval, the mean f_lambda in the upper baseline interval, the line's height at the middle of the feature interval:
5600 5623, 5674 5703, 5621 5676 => -1.5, 19.2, 18.3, 18.8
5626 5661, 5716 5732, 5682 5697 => 0.9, 19.3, 19.3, 19.3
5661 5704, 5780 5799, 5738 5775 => -1.2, 18.8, 18.5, 18.6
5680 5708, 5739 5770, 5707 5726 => 0.3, 18.8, 19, 18.8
